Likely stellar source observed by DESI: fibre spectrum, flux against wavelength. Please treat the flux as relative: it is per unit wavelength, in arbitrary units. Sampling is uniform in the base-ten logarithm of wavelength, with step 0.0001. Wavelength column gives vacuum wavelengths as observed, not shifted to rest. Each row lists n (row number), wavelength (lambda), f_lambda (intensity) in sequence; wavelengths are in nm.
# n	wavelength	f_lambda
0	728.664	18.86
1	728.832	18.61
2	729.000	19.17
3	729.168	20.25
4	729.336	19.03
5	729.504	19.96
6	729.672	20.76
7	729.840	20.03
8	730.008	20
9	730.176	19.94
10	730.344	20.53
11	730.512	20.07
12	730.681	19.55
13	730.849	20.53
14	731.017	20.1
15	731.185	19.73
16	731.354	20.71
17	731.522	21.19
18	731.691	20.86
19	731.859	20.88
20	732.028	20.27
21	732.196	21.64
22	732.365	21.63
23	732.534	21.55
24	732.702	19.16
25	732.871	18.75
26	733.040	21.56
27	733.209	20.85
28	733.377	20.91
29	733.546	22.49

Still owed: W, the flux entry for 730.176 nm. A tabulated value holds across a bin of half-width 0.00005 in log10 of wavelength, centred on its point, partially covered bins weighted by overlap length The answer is 19.94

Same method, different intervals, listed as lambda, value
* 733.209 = 20.85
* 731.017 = 20.1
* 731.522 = 21.19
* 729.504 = 19.96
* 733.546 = 22.49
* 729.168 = 20.25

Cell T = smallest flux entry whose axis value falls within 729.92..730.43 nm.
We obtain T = 19.94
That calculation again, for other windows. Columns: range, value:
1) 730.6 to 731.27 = 19.55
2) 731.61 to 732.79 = 19.16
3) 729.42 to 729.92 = 19.96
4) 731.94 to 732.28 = 20.27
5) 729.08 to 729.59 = 19.03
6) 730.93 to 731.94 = 19.73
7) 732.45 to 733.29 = 18.75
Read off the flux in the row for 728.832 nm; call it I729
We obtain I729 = 18.61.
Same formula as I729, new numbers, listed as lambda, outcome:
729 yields 19.17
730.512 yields 20.07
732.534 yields 21.55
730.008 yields 20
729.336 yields 19.03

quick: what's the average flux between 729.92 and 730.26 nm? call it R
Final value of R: 20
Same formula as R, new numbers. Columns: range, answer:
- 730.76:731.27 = 20.1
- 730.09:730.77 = 20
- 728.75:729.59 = 19.4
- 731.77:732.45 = 21.1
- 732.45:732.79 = 20.4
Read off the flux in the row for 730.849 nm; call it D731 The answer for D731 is 20.53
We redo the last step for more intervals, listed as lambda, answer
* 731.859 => 20.88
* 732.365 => 21.63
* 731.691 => 20.86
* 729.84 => 20.03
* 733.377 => 20.91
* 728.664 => 18.86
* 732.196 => 21.64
